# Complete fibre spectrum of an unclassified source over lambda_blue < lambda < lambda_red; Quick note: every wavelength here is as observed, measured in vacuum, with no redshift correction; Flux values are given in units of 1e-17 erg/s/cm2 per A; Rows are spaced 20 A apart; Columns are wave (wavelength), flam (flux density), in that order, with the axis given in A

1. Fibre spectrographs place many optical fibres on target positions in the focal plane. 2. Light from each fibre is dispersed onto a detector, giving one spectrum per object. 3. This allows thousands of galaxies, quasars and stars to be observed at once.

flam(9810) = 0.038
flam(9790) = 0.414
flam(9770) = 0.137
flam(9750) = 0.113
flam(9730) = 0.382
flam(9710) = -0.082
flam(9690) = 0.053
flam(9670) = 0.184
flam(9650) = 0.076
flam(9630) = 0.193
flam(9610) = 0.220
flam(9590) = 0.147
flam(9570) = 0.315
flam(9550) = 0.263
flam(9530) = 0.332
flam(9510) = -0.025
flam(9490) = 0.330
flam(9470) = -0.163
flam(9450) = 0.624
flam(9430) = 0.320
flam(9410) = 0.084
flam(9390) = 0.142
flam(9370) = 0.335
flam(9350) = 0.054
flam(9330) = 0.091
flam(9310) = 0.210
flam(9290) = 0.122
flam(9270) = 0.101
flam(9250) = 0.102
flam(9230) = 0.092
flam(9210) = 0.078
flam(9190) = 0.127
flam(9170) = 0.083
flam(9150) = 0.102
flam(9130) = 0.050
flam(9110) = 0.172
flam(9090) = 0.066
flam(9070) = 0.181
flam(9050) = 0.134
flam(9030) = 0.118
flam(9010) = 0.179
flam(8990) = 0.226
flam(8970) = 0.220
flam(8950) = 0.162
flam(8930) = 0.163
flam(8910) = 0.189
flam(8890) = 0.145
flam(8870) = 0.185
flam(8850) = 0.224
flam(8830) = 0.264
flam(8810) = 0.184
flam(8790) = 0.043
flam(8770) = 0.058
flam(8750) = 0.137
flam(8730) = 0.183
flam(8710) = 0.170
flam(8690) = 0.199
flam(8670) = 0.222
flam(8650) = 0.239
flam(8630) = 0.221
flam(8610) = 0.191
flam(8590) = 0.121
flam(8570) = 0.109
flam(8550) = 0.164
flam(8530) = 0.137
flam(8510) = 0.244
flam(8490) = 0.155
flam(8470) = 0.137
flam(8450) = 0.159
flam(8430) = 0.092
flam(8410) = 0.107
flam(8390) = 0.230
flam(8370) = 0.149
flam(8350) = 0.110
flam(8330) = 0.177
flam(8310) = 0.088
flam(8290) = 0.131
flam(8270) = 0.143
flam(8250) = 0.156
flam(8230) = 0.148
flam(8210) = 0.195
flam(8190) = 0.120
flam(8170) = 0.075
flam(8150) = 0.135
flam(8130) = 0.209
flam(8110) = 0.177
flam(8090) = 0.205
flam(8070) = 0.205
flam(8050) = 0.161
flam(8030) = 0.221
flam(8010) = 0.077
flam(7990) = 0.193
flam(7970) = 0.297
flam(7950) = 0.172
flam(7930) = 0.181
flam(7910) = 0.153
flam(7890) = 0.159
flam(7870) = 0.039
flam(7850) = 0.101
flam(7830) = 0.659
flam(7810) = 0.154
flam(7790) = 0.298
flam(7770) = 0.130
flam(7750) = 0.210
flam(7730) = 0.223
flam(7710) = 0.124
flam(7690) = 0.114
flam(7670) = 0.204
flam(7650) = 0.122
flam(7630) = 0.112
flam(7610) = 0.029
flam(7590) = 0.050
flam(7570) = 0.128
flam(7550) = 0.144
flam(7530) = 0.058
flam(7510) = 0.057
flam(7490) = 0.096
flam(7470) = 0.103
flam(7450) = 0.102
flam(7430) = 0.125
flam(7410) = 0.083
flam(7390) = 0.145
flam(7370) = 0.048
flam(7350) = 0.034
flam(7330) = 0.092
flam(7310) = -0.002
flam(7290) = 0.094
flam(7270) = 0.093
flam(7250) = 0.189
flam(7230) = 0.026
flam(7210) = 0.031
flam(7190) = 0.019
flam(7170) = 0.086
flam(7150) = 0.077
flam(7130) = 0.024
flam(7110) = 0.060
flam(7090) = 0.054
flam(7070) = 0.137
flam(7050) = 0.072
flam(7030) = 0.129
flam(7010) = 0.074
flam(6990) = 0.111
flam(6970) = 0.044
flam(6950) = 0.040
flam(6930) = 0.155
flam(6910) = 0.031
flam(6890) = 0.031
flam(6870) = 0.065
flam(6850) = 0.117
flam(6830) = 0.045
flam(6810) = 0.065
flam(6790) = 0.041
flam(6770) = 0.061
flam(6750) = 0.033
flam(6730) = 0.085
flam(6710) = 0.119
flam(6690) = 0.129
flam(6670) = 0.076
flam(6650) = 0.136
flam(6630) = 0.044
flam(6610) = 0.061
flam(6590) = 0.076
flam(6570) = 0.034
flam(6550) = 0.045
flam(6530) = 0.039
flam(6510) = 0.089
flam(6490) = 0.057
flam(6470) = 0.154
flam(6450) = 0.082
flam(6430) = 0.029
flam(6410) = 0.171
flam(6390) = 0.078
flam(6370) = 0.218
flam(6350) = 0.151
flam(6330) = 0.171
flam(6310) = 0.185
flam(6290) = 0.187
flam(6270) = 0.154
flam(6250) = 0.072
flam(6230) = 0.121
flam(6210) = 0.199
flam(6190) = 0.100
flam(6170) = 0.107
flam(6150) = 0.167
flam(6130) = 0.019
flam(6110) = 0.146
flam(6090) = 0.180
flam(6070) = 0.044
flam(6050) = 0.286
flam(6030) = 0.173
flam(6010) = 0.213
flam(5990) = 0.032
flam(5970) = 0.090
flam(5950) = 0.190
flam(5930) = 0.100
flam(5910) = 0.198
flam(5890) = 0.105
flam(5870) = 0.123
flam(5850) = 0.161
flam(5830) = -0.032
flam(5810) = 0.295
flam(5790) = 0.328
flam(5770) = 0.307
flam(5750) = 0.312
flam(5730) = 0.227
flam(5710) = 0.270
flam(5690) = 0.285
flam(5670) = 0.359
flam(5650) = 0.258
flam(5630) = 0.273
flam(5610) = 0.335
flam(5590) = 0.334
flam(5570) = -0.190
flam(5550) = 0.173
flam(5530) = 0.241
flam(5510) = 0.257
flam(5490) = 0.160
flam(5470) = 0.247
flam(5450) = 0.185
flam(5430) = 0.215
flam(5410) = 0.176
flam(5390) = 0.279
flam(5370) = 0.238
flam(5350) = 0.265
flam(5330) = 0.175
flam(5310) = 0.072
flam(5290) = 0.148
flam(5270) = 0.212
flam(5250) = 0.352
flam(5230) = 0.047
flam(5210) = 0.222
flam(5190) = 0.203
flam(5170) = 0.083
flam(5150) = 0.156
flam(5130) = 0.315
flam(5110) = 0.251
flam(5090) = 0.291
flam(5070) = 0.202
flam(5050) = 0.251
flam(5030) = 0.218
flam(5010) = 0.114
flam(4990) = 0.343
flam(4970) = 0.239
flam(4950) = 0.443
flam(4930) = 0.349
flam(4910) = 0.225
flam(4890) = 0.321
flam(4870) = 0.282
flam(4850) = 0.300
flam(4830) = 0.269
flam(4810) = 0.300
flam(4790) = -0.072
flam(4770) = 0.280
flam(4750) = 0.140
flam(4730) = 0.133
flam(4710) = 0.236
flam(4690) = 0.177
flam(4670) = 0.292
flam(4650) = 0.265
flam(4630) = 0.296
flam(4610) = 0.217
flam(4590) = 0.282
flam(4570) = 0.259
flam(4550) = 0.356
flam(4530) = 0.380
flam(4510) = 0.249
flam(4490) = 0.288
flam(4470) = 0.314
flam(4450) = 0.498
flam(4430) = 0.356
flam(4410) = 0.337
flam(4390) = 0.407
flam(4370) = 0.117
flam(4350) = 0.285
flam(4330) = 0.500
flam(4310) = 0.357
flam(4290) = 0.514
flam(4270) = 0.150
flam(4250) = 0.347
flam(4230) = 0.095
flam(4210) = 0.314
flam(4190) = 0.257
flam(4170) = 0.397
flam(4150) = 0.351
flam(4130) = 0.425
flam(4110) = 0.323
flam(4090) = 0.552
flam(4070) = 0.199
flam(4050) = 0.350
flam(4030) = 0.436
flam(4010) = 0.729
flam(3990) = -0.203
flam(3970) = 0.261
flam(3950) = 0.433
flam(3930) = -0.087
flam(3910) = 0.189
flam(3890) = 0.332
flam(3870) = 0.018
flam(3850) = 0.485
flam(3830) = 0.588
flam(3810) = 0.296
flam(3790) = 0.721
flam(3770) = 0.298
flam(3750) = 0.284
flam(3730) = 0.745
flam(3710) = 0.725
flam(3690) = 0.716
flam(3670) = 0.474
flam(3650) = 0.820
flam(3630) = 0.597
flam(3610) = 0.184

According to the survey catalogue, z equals 1.099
